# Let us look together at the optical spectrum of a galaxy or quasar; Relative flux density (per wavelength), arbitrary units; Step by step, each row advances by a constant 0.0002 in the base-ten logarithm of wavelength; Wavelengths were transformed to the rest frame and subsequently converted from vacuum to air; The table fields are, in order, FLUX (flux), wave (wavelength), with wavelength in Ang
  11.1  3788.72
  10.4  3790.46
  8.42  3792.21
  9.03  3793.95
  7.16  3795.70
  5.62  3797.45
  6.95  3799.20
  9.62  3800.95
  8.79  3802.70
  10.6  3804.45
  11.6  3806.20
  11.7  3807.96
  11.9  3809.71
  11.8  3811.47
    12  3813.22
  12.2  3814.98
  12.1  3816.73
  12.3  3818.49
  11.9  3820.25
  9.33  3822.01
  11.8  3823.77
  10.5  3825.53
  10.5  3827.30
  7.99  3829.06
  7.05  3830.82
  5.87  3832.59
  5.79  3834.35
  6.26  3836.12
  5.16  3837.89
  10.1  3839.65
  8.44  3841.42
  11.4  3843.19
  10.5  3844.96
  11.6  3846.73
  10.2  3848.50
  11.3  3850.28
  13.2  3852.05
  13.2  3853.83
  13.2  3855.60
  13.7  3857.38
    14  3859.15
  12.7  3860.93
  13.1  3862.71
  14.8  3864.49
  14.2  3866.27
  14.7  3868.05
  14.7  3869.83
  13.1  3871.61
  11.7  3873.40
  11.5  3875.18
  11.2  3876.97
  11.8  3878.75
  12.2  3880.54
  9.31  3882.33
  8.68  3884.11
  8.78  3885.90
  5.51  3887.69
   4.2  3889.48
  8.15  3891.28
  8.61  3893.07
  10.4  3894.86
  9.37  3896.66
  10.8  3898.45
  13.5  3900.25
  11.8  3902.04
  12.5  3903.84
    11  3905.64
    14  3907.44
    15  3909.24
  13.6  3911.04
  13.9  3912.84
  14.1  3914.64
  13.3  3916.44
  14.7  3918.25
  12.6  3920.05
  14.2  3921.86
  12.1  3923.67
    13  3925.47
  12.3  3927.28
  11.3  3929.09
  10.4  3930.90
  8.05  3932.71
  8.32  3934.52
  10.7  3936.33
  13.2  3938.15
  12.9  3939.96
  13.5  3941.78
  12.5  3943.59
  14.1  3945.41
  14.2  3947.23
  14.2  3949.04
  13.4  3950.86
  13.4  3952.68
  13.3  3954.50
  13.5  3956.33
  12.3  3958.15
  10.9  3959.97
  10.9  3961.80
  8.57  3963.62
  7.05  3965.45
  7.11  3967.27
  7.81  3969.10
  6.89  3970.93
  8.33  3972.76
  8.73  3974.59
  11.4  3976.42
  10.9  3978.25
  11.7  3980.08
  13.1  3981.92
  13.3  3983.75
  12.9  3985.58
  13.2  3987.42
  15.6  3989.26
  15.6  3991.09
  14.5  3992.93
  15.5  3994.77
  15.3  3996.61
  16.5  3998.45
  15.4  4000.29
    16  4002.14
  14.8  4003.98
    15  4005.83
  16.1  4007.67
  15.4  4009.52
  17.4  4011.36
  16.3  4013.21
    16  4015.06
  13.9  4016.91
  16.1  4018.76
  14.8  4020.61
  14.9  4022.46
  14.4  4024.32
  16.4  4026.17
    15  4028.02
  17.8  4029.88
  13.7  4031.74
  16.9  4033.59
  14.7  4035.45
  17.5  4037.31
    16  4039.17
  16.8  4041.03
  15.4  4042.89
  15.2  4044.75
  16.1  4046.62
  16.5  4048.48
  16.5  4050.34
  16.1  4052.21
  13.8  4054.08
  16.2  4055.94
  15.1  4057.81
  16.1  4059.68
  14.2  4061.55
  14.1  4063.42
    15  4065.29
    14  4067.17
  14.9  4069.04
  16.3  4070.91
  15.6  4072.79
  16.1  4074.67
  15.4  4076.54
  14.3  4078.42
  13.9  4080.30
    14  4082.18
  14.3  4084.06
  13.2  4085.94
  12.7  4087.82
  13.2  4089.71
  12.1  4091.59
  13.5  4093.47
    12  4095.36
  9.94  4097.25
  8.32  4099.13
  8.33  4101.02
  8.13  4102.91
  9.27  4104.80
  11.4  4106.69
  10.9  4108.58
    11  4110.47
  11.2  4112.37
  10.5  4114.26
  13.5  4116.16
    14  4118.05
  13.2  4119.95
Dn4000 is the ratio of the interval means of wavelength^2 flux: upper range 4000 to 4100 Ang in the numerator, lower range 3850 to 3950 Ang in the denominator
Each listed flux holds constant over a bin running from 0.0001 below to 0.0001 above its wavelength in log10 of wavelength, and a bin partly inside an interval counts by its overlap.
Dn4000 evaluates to 1.3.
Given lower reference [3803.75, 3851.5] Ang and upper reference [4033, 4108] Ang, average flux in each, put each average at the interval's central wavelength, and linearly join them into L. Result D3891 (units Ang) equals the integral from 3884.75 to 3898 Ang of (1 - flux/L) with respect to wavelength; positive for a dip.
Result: 3.8 Ang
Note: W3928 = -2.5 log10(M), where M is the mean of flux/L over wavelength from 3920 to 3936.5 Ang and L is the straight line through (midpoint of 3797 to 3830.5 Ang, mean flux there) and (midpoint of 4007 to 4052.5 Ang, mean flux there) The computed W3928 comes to 0.182 mag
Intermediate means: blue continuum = 10.5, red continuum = 15.8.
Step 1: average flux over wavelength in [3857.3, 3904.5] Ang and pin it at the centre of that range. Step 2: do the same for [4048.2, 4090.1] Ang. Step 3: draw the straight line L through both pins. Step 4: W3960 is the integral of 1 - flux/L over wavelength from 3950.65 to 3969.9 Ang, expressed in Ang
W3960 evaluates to 3.1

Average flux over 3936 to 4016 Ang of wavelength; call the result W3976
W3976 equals 13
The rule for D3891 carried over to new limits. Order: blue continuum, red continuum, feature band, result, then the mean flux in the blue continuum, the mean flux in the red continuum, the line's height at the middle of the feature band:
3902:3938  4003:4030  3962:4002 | 7.05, 12.4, 15.6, 14.4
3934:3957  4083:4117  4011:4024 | -3.54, 12.9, 11.3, 12.2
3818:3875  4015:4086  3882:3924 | 3.50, 11.1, 15.3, 12.3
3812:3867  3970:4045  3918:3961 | 2.02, 10.9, 14.5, 13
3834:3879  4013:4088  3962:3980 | 6.57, 11.7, 15.3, 13.8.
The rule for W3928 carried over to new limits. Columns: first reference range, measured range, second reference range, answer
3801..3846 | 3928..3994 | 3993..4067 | 0.18 mag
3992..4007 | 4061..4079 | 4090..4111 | -0.25 mag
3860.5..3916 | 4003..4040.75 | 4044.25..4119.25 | -0.22 mag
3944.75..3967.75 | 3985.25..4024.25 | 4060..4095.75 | -0.20 mag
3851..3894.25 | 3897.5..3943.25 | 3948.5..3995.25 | -0.08 mag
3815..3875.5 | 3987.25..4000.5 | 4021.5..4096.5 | -0.11 mag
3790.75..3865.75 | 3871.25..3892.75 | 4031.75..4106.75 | 0.17 mag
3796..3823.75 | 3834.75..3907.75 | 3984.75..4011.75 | 0.10 mag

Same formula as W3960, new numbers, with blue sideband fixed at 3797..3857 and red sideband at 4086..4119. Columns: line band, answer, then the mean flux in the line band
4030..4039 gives -4.07 Ang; 15.9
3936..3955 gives -4.81 Ang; 13.3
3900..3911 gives -2.67 Ang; 13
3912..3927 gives -4.19 Ang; 13.4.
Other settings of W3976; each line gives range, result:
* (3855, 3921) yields 11.9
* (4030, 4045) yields 15.9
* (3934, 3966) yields 12.1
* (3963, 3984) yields 9.47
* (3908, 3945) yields 12.5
